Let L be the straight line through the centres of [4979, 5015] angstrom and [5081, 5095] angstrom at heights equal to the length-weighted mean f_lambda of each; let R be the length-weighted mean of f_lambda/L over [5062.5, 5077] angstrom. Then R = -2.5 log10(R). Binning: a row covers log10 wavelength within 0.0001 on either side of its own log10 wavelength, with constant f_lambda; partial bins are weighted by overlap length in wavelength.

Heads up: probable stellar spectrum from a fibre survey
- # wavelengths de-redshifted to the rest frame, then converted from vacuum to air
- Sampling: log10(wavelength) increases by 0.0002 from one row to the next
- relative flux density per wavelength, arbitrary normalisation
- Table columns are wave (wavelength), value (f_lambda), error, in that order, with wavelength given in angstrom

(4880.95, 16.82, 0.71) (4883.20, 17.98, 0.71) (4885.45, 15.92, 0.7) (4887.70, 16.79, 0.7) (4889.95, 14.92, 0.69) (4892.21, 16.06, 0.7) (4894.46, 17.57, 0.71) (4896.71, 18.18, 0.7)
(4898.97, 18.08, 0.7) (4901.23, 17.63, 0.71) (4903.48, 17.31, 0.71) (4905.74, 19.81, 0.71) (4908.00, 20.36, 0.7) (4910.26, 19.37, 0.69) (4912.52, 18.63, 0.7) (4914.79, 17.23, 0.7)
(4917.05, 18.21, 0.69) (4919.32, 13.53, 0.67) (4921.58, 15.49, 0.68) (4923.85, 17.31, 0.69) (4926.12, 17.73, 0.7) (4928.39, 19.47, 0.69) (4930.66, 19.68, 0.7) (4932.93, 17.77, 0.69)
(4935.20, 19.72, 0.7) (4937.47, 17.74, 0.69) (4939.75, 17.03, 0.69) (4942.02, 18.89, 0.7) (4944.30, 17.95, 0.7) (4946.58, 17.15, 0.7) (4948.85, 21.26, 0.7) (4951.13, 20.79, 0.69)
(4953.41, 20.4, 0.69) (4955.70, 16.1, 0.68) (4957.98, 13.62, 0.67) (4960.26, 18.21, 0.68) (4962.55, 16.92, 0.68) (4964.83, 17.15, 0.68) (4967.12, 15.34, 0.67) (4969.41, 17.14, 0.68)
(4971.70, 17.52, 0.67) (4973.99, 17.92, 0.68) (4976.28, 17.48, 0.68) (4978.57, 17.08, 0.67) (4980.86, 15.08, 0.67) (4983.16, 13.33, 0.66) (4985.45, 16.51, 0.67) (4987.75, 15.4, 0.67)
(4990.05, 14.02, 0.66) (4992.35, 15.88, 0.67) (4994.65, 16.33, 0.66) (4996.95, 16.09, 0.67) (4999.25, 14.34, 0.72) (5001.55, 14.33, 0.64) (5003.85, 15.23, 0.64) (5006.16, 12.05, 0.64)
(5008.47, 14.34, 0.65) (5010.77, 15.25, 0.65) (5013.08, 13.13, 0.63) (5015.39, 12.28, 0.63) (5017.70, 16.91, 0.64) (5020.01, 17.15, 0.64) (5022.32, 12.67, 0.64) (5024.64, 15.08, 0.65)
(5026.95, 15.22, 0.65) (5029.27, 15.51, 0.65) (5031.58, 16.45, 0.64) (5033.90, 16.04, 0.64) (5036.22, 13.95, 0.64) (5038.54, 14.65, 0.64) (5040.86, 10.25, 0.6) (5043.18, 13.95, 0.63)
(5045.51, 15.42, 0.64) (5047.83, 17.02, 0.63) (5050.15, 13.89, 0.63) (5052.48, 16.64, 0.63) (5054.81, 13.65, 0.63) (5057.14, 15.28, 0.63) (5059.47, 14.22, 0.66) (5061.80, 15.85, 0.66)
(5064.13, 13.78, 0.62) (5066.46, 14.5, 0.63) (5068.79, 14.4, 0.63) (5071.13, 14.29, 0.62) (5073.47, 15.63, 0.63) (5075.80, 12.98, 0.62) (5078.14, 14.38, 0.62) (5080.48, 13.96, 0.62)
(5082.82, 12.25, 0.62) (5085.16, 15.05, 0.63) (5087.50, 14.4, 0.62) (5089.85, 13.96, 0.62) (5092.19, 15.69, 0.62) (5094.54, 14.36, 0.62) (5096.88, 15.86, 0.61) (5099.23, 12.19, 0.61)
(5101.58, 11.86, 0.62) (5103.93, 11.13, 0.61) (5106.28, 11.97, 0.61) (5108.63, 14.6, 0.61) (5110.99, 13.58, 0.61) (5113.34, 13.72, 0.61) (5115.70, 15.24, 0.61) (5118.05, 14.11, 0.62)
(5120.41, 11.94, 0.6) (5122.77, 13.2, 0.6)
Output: 0.00 mag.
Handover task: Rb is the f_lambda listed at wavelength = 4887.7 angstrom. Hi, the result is 16.79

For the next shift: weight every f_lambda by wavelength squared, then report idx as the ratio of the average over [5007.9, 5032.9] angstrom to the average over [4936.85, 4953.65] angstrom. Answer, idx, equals 0.82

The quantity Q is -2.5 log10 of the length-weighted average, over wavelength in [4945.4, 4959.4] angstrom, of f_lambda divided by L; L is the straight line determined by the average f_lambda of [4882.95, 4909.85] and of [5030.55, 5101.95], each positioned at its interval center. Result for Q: -0.10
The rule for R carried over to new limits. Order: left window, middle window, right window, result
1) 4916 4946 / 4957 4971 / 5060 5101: 0.03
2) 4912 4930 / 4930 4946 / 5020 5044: -0.09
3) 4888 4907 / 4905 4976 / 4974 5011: -0.09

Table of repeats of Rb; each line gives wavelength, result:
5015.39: 12.28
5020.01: 17.15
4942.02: 18.89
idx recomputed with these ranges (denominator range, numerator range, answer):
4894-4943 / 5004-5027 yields 0.83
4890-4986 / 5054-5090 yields 0.86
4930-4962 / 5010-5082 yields 0.83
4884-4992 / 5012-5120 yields 0.87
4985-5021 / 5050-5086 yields 0.99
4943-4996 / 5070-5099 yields 0.89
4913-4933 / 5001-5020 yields 0.86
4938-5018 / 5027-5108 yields 0.91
